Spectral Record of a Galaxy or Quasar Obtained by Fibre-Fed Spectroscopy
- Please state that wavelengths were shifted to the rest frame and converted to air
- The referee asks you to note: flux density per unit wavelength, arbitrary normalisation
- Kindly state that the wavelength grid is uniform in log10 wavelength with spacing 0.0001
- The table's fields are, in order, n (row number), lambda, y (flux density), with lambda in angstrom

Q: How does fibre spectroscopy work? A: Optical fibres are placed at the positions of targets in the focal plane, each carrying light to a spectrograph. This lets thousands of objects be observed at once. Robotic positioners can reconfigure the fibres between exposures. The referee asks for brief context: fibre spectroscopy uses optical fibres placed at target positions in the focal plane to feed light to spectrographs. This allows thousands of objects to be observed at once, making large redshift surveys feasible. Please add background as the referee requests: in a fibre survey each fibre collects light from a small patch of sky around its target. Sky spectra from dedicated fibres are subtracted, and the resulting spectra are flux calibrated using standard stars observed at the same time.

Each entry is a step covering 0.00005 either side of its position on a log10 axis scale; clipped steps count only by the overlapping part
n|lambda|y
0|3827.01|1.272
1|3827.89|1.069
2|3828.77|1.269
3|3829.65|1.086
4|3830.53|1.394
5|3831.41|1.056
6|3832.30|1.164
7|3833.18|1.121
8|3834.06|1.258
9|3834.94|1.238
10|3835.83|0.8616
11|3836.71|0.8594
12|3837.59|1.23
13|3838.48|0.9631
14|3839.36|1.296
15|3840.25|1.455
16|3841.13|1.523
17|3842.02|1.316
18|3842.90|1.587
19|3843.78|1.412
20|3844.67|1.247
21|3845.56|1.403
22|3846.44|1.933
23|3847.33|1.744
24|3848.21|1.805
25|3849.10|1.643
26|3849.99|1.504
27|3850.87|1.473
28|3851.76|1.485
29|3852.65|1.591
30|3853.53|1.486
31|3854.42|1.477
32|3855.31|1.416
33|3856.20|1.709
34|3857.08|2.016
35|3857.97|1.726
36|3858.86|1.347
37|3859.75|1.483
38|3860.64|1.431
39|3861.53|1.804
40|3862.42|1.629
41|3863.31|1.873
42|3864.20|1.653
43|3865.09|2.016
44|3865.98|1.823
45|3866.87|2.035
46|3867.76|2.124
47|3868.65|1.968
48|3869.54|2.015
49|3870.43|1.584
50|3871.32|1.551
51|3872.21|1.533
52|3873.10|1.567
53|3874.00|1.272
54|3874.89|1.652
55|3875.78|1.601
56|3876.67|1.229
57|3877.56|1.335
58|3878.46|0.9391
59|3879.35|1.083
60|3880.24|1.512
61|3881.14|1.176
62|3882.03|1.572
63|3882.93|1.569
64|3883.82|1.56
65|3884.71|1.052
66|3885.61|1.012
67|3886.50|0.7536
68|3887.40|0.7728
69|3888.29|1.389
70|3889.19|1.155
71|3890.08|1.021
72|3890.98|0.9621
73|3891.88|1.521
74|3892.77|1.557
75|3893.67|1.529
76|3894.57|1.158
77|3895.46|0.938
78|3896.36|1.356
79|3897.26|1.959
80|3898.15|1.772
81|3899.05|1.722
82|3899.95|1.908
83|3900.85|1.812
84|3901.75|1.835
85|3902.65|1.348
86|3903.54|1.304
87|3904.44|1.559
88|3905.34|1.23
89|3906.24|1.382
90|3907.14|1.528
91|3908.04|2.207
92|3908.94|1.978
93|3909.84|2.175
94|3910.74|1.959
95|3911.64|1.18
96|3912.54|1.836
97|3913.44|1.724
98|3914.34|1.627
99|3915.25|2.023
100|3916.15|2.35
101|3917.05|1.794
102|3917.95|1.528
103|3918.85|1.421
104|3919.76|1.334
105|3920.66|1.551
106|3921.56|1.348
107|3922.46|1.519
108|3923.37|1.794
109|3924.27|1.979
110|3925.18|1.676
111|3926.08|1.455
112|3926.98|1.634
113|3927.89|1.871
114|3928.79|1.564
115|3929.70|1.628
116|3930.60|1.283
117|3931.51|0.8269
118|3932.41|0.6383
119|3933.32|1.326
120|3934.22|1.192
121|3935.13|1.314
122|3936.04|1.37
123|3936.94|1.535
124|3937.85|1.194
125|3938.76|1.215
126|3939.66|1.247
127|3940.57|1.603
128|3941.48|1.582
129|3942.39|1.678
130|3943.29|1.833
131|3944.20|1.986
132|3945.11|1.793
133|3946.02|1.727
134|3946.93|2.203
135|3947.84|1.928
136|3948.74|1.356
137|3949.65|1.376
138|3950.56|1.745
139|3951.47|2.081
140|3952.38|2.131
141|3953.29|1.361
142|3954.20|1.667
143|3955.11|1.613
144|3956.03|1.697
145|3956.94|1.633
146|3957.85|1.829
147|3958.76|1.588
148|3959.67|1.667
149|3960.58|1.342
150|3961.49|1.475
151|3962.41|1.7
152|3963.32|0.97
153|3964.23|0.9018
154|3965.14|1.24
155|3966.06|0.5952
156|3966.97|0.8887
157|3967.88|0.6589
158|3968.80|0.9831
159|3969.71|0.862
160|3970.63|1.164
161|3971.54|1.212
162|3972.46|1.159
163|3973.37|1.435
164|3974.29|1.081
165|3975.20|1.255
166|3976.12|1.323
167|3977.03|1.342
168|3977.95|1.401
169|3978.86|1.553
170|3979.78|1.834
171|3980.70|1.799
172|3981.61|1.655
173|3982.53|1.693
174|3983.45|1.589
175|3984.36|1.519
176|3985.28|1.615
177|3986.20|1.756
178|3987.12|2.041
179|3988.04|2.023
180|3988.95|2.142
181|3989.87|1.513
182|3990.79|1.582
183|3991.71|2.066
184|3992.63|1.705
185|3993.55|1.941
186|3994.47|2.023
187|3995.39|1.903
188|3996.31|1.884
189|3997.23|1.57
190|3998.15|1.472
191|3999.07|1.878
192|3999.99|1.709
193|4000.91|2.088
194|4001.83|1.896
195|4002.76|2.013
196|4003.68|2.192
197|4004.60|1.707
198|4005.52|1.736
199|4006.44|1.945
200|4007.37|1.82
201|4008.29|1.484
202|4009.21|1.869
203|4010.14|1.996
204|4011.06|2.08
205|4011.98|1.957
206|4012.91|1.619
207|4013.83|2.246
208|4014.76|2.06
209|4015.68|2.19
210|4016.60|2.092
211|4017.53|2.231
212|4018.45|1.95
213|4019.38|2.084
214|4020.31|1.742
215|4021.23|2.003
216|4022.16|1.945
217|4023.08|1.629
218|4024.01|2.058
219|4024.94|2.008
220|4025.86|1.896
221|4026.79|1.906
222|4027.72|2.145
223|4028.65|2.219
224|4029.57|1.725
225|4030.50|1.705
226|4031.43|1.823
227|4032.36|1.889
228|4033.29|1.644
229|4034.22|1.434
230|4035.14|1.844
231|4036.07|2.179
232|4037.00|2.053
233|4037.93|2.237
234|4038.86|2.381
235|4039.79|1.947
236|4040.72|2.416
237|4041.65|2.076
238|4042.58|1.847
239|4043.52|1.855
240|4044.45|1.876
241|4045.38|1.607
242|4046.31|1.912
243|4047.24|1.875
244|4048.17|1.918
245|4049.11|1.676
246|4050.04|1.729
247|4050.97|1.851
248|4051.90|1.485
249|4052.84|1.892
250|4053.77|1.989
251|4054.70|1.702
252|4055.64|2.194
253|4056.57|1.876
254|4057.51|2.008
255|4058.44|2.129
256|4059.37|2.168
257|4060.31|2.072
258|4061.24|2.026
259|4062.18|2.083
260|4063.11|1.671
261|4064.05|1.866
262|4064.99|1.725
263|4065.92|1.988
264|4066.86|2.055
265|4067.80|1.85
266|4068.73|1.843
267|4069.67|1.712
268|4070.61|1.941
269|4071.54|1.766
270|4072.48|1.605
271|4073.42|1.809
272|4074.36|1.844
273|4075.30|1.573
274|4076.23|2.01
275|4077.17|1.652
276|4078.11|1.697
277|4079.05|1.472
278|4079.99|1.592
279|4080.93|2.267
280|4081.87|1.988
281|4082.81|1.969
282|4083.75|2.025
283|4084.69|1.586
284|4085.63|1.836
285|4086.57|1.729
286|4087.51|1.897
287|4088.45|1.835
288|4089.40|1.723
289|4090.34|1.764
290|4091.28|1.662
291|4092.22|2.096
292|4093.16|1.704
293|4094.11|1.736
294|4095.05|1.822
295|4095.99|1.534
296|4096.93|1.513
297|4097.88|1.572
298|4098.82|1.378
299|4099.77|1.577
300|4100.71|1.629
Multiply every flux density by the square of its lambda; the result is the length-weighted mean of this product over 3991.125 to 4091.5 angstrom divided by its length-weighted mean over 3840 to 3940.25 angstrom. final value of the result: 1.34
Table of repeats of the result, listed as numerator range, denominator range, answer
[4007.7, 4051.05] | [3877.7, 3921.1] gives 1.38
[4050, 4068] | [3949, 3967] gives 1.36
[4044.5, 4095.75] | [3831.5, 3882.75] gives 1.36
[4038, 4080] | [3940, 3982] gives 1.34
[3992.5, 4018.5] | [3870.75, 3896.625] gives 1.58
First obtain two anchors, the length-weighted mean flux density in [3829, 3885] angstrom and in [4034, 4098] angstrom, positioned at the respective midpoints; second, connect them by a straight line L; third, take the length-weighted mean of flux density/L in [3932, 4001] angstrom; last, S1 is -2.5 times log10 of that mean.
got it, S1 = 0.10 mag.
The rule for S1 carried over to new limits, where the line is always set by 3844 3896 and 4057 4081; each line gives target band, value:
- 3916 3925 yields -0.04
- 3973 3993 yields 0.04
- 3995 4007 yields -0.07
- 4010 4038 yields -0.10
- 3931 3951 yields 0.10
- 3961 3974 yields 0.46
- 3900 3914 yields -0.08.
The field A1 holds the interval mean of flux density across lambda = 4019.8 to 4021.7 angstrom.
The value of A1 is 1.87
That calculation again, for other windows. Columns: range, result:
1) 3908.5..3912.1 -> 1.82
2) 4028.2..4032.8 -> 1.87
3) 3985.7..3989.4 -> 1.99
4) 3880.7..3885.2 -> 1.38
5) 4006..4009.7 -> 1.78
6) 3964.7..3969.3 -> 0.871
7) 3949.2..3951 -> 1.56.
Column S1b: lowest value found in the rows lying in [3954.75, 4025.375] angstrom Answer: 0.5952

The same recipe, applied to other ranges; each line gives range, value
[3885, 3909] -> 0.7536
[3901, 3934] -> 0.6383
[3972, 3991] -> 1.081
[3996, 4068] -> 1.434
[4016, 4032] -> 1.629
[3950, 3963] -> 1.342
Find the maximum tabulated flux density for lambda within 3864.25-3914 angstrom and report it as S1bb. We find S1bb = 2.207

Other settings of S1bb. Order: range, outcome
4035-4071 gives 2.416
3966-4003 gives 2.142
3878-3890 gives 1.572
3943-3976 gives 2.203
